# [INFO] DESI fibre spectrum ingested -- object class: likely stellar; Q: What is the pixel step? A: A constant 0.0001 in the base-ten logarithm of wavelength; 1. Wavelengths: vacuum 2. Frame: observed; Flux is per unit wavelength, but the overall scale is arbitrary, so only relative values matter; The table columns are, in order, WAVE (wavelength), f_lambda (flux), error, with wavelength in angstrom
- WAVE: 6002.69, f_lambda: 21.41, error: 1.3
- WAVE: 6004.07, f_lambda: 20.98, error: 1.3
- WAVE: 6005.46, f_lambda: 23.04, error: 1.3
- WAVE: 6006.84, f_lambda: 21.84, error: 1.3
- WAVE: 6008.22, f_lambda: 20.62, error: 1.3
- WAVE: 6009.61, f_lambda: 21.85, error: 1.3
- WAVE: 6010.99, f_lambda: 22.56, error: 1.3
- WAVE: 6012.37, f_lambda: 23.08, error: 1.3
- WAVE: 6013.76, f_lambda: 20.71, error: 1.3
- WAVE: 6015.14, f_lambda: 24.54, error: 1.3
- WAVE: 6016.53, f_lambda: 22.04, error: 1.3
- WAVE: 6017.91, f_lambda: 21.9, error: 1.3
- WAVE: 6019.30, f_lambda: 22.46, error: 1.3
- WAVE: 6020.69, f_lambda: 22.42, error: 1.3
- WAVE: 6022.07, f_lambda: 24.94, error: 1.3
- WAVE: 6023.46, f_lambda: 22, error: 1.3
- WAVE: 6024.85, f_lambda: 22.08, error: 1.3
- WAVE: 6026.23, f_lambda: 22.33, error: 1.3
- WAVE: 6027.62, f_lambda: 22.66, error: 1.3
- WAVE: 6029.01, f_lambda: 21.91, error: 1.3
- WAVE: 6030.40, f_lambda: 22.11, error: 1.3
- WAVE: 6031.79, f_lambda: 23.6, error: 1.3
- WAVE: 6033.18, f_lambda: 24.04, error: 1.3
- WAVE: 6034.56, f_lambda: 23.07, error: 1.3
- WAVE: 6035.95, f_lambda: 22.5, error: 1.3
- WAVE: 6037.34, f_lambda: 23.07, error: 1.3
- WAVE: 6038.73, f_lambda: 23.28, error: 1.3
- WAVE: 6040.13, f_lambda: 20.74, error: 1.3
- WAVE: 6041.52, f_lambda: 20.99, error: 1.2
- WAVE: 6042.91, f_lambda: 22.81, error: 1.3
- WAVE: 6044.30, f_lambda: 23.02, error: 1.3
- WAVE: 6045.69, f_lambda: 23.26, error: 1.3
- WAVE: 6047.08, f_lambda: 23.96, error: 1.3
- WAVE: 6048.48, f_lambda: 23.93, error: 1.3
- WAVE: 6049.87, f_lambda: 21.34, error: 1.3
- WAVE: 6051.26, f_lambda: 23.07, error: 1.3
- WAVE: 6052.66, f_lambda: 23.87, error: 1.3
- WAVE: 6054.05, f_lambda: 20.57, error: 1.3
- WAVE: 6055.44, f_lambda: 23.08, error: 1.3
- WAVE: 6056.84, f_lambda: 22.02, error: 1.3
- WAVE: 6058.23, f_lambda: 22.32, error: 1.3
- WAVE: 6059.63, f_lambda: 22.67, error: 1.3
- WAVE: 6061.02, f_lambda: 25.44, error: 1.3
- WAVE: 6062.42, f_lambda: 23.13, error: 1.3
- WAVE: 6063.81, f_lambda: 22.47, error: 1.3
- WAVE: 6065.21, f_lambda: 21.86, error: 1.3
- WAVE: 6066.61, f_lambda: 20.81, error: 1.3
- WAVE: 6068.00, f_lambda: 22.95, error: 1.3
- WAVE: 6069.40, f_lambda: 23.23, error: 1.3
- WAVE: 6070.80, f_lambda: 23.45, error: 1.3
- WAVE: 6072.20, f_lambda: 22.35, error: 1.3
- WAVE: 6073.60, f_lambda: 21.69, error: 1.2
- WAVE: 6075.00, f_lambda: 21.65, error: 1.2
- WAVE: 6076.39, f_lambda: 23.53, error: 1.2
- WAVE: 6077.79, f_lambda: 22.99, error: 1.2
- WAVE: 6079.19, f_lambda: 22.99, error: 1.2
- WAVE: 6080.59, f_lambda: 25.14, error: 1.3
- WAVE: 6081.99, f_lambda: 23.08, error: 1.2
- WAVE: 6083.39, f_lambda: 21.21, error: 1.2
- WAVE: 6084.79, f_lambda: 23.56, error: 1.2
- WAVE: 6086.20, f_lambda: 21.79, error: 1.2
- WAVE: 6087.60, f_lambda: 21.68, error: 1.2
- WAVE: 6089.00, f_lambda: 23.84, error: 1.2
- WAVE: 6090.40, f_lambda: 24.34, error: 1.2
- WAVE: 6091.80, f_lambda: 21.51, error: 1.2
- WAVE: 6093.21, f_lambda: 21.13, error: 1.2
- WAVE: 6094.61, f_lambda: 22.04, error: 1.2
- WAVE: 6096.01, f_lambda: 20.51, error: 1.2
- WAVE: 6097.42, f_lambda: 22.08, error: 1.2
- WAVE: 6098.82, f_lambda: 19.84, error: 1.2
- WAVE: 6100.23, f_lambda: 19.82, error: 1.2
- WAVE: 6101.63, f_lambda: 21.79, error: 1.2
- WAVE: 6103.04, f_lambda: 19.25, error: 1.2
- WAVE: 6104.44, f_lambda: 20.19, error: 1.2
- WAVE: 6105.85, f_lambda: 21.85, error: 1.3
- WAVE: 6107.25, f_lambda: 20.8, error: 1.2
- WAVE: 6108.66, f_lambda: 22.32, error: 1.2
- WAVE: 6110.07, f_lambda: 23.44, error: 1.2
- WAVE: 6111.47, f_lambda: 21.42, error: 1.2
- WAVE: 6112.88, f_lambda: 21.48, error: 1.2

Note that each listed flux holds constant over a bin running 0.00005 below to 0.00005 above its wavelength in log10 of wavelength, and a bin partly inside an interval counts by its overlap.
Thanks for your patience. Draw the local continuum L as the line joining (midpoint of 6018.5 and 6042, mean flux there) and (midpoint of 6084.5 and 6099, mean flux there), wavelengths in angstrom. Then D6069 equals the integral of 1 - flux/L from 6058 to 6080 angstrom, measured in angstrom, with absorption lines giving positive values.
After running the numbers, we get -0.47 angstrom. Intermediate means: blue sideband 22.6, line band 22.7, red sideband 22.1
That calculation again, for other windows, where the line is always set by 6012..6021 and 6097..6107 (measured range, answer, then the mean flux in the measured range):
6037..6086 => -2.8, 22.7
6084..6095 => -0.8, 22.5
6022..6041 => -0.5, 22.6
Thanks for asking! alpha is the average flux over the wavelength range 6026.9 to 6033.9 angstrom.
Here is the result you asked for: 22.9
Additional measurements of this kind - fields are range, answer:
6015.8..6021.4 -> 22.2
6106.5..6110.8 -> 22.2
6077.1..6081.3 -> 23.7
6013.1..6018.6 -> 22.3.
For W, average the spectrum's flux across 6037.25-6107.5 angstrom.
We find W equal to 22.3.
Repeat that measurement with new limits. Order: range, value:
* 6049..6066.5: 22.6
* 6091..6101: 21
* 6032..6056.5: 22.7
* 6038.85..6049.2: 22.7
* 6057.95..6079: 22.7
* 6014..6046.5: 22.7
